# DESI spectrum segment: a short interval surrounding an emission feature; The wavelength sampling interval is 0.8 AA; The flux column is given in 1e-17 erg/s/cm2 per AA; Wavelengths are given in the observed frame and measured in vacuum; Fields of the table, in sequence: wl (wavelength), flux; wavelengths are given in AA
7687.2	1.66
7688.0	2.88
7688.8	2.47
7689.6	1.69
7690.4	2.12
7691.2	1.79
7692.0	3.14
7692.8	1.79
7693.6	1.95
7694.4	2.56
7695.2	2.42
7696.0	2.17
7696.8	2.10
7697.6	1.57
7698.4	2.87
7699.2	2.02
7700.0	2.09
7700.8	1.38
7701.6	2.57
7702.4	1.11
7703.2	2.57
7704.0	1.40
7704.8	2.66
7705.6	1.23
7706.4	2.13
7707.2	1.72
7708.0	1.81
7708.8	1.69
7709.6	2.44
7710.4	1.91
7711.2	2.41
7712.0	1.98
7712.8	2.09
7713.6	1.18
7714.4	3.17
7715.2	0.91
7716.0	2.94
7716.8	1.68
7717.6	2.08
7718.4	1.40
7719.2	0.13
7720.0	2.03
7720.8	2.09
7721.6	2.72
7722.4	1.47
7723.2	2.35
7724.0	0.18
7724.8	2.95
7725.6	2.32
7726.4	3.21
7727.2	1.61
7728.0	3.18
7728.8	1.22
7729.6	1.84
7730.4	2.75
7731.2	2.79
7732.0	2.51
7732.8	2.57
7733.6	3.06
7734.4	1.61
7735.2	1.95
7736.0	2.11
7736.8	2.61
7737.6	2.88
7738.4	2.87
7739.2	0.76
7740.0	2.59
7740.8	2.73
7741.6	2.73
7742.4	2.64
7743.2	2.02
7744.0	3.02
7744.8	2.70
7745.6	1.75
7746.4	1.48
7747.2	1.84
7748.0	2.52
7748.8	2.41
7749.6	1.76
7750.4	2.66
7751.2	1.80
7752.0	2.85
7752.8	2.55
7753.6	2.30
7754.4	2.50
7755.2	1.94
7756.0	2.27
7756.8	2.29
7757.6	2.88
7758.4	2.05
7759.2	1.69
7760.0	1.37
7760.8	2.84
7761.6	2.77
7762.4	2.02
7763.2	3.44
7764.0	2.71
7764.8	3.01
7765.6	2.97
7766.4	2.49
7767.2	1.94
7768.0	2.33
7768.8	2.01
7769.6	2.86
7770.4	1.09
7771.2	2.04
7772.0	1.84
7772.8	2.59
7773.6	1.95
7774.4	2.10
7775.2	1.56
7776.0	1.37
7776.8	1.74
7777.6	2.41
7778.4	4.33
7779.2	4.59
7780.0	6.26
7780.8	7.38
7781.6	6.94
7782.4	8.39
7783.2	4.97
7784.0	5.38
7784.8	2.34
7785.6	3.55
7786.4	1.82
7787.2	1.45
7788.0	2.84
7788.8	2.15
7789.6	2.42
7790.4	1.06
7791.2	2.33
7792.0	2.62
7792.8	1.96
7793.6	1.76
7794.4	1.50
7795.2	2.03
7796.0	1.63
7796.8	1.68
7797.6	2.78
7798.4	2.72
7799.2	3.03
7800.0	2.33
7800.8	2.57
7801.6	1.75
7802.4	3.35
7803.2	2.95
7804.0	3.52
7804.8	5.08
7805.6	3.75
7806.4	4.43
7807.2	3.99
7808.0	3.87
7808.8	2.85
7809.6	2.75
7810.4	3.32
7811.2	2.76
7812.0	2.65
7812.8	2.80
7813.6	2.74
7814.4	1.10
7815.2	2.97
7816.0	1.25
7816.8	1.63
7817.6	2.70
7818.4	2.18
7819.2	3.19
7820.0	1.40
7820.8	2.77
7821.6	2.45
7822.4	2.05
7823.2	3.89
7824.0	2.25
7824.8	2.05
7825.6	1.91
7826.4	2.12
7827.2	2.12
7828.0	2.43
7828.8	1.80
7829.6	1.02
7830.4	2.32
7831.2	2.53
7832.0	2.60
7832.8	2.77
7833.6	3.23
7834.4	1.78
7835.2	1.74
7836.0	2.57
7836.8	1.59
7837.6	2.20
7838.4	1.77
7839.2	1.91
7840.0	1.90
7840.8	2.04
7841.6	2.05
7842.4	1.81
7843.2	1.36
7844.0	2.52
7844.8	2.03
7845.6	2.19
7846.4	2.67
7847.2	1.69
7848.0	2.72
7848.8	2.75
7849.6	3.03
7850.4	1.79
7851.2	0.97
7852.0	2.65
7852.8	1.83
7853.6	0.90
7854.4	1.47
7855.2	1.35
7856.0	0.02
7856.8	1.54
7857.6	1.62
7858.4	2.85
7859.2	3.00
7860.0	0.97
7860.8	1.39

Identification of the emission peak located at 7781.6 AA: H-alpha 6563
